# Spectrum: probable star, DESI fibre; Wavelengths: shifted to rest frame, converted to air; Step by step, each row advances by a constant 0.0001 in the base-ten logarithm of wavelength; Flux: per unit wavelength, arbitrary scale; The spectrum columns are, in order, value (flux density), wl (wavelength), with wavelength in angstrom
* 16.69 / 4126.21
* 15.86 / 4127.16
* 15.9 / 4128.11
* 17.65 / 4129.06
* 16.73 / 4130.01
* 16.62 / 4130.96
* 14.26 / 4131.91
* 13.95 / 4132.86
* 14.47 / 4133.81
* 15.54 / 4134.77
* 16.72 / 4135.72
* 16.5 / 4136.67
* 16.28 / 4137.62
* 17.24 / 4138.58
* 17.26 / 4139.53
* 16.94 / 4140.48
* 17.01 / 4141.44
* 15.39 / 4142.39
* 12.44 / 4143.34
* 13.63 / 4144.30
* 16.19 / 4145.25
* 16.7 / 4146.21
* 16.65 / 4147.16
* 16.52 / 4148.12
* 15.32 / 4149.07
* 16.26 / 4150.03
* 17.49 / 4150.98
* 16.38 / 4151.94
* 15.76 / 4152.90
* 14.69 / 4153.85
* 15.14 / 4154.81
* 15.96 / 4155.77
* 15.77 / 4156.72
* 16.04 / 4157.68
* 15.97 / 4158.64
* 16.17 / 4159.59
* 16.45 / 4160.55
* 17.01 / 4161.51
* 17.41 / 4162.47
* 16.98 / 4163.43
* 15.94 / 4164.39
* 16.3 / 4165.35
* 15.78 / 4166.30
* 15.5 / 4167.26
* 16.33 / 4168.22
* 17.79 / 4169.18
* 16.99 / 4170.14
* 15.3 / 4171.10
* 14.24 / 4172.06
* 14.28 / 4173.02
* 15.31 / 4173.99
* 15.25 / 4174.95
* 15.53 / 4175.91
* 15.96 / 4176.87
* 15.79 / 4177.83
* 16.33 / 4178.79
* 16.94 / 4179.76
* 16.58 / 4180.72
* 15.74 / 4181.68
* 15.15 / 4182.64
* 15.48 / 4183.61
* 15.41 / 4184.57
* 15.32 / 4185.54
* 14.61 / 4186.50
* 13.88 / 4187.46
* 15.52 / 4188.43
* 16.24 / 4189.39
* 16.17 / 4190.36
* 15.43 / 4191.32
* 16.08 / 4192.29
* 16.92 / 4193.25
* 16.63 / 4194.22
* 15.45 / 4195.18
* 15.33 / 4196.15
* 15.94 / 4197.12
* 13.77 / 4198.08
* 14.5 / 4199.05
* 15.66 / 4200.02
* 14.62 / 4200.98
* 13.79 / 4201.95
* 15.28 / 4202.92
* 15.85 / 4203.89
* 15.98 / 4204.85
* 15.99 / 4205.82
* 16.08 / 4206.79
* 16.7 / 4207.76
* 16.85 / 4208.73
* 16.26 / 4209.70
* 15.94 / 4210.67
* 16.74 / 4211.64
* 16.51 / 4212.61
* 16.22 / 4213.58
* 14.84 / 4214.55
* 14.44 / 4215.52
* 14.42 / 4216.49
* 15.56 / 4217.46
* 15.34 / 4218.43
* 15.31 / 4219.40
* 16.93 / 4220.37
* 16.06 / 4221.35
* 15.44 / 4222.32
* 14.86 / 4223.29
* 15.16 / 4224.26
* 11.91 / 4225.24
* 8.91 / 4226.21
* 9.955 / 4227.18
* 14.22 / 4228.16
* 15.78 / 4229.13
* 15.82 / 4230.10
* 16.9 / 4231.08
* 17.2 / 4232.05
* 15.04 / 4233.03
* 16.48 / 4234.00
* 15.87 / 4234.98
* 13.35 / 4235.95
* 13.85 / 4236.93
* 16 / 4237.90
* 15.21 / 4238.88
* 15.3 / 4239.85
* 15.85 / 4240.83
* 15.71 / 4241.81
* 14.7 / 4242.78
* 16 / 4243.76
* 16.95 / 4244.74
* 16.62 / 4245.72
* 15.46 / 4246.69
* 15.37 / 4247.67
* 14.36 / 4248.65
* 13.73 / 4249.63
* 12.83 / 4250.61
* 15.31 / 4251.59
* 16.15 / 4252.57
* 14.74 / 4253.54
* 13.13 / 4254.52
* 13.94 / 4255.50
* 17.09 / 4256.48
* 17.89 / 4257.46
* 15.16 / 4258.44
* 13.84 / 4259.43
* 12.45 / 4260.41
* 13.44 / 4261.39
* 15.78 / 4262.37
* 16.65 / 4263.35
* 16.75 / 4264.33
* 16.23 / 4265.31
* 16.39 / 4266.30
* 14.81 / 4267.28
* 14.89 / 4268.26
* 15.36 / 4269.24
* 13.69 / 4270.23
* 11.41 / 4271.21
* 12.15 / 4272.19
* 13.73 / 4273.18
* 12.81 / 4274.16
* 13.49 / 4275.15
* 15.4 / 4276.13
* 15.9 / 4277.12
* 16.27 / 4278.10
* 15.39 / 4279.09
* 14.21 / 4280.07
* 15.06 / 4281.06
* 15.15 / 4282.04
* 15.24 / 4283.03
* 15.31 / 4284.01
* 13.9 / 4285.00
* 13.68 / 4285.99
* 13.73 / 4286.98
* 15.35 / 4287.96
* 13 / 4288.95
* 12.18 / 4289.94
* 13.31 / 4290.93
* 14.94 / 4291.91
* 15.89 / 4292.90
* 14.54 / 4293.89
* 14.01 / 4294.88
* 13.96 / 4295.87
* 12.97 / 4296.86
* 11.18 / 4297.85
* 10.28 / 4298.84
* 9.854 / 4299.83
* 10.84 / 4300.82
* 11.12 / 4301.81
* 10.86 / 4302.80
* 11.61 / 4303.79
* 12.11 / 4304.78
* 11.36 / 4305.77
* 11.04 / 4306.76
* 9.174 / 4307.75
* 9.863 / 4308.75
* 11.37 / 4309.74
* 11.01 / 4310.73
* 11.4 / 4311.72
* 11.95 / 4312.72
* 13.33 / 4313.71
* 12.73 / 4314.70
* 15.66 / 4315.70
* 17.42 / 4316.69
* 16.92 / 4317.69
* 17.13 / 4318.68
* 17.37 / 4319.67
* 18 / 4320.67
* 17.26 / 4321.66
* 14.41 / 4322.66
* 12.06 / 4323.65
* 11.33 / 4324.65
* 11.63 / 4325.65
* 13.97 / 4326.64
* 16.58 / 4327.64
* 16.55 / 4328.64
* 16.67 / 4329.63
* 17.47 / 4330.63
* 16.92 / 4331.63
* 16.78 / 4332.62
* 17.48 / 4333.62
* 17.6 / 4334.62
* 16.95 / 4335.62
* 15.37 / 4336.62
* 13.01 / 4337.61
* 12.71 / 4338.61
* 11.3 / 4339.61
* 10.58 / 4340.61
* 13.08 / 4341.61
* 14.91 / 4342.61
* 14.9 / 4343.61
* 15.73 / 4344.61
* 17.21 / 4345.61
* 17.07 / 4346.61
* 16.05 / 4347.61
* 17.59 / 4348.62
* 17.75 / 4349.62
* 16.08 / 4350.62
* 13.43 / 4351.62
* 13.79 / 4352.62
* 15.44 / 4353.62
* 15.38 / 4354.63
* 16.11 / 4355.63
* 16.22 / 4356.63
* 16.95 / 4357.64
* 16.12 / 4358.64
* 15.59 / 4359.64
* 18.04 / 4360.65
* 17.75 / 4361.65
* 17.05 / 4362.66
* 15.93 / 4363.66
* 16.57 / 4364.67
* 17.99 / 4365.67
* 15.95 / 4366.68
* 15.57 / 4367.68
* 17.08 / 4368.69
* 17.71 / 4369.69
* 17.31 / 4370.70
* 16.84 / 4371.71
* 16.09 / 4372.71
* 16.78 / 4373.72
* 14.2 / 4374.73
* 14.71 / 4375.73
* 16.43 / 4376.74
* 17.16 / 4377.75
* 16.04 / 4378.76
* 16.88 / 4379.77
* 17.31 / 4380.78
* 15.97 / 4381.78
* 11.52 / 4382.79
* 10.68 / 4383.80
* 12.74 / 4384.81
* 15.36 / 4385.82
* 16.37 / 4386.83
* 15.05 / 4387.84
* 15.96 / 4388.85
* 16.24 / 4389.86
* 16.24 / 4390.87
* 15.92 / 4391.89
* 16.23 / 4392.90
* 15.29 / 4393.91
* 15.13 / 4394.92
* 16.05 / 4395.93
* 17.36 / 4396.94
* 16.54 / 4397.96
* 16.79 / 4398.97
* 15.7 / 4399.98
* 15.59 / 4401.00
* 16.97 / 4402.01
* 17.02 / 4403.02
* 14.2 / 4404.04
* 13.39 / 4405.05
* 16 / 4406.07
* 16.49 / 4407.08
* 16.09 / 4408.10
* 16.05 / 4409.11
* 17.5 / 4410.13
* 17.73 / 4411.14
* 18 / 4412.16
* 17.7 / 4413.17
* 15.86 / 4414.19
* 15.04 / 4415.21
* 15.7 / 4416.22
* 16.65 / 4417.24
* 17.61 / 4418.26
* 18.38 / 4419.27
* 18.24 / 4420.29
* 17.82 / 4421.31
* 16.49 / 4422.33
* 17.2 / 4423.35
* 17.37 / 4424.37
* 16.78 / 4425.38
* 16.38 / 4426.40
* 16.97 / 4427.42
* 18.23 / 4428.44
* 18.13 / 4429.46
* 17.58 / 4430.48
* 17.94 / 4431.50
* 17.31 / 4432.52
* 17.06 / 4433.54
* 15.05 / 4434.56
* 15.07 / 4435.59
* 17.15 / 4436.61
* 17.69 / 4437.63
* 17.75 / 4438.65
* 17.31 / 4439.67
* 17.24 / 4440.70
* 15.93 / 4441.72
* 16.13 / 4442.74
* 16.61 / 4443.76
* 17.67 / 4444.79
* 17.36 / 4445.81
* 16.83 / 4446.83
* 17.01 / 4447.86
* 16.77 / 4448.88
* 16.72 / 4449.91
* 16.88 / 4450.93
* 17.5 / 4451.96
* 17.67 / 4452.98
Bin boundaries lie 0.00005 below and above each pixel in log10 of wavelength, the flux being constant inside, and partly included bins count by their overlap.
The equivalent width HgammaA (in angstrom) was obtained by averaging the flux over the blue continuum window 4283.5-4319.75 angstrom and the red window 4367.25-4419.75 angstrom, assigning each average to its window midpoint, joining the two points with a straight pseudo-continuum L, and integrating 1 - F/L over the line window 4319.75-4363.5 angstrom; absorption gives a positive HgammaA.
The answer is -3.7 angstrom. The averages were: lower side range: 13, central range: 15.5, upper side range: 16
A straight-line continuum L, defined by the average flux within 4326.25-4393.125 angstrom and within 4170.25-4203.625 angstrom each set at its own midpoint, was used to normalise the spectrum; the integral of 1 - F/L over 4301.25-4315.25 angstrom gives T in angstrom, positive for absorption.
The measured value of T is 3.9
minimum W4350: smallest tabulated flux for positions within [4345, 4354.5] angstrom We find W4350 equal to 13.43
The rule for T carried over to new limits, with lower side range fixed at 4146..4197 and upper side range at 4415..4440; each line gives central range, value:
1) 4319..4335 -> 0.8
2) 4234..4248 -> 0.7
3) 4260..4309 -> 8.5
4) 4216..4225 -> 0.4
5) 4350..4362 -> 0.6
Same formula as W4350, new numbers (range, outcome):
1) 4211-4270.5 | 8.91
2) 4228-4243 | 13.35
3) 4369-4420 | 10.68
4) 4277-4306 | 9.854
